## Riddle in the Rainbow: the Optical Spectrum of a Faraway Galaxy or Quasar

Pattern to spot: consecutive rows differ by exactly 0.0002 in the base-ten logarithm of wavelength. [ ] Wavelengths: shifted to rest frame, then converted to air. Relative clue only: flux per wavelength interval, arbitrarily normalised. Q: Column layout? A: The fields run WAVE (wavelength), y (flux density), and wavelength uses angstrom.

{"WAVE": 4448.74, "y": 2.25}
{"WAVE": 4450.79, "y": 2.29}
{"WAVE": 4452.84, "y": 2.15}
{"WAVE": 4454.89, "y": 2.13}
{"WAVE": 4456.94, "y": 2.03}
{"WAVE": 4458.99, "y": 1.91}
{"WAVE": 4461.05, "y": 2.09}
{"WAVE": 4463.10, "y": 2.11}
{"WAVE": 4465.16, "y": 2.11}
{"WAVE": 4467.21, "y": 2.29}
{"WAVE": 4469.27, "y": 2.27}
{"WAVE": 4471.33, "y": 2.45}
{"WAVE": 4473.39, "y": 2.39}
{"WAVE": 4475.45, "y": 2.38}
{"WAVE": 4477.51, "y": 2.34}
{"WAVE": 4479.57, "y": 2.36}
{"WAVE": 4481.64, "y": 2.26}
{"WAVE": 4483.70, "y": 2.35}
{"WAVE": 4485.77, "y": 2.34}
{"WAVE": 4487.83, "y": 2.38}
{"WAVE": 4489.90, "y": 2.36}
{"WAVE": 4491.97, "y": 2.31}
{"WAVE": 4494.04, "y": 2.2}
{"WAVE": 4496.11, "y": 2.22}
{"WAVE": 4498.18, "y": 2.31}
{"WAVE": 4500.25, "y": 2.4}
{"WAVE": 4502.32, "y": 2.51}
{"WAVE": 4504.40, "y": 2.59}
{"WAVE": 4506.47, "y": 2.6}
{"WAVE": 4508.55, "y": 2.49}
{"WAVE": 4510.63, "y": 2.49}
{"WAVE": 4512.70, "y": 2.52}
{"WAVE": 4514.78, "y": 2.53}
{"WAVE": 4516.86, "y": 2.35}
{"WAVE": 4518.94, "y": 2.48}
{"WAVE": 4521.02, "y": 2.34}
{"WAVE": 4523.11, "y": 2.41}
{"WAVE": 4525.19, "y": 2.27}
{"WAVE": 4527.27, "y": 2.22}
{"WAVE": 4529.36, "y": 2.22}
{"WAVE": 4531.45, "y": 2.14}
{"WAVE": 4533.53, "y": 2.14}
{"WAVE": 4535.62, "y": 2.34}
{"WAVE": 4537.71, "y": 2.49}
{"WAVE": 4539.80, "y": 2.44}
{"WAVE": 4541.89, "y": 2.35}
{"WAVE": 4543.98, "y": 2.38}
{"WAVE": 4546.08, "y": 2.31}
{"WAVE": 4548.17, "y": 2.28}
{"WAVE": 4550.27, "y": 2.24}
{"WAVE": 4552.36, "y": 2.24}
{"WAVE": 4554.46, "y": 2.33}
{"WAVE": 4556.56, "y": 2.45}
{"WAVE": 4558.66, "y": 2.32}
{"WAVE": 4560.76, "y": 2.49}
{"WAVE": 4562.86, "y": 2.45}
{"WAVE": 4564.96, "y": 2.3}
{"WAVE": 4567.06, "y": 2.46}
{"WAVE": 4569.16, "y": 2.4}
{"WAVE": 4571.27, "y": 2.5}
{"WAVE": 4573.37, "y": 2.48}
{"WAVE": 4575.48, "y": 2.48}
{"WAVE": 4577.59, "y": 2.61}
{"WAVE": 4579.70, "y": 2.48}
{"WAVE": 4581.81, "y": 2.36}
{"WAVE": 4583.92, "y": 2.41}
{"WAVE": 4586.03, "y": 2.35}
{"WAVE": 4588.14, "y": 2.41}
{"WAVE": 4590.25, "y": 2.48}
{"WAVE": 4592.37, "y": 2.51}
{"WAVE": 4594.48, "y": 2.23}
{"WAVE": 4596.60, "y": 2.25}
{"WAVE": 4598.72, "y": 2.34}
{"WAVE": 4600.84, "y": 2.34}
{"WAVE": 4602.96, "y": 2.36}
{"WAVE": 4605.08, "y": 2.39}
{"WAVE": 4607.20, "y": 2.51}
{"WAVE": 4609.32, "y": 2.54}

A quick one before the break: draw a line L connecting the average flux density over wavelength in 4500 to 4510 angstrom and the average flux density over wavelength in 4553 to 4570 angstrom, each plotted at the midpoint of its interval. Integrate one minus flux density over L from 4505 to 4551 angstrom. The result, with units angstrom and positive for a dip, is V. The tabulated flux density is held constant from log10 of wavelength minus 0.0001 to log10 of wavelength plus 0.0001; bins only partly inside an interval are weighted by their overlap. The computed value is 1.96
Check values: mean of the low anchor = 2.52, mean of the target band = 2.37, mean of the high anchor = 2.4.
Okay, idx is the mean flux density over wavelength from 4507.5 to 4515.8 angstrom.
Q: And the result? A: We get 2.51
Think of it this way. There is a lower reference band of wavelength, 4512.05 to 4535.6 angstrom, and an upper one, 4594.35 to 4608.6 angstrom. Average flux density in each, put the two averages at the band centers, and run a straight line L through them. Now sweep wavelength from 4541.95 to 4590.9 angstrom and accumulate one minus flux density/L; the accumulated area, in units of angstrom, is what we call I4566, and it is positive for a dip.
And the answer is -1.2 angstrom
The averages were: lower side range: 2.33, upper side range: 2.36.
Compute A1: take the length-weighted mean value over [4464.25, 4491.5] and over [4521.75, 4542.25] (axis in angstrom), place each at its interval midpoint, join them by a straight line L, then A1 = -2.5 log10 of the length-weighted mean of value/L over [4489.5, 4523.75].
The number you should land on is -0.05 mag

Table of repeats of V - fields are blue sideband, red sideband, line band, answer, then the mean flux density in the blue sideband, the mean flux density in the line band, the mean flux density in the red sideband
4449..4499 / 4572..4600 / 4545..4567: 0.2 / 2.25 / 2.35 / 2.41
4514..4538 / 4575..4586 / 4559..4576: -0.1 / 2.32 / 2.44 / 2.46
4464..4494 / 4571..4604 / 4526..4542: 0.5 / 2.32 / 2.29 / 2.41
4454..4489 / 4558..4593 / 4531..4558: 0.7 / 2.25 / 2.32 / 2.44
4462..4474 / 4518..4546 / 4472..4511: -1.6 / 2.27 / 2.38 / 2.32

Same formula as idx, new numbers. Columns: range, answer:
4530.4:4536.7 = 2.21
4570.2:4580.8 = 2.51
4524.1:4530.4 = 2.24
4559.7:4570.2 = 2.42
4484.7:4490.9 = 2.36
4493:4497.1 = 2.21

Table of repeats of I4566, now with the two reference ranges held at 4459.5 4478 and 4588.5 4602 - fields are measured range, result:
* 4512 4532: -0.4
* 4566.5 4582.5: -0.9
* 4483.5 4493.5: -0.3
